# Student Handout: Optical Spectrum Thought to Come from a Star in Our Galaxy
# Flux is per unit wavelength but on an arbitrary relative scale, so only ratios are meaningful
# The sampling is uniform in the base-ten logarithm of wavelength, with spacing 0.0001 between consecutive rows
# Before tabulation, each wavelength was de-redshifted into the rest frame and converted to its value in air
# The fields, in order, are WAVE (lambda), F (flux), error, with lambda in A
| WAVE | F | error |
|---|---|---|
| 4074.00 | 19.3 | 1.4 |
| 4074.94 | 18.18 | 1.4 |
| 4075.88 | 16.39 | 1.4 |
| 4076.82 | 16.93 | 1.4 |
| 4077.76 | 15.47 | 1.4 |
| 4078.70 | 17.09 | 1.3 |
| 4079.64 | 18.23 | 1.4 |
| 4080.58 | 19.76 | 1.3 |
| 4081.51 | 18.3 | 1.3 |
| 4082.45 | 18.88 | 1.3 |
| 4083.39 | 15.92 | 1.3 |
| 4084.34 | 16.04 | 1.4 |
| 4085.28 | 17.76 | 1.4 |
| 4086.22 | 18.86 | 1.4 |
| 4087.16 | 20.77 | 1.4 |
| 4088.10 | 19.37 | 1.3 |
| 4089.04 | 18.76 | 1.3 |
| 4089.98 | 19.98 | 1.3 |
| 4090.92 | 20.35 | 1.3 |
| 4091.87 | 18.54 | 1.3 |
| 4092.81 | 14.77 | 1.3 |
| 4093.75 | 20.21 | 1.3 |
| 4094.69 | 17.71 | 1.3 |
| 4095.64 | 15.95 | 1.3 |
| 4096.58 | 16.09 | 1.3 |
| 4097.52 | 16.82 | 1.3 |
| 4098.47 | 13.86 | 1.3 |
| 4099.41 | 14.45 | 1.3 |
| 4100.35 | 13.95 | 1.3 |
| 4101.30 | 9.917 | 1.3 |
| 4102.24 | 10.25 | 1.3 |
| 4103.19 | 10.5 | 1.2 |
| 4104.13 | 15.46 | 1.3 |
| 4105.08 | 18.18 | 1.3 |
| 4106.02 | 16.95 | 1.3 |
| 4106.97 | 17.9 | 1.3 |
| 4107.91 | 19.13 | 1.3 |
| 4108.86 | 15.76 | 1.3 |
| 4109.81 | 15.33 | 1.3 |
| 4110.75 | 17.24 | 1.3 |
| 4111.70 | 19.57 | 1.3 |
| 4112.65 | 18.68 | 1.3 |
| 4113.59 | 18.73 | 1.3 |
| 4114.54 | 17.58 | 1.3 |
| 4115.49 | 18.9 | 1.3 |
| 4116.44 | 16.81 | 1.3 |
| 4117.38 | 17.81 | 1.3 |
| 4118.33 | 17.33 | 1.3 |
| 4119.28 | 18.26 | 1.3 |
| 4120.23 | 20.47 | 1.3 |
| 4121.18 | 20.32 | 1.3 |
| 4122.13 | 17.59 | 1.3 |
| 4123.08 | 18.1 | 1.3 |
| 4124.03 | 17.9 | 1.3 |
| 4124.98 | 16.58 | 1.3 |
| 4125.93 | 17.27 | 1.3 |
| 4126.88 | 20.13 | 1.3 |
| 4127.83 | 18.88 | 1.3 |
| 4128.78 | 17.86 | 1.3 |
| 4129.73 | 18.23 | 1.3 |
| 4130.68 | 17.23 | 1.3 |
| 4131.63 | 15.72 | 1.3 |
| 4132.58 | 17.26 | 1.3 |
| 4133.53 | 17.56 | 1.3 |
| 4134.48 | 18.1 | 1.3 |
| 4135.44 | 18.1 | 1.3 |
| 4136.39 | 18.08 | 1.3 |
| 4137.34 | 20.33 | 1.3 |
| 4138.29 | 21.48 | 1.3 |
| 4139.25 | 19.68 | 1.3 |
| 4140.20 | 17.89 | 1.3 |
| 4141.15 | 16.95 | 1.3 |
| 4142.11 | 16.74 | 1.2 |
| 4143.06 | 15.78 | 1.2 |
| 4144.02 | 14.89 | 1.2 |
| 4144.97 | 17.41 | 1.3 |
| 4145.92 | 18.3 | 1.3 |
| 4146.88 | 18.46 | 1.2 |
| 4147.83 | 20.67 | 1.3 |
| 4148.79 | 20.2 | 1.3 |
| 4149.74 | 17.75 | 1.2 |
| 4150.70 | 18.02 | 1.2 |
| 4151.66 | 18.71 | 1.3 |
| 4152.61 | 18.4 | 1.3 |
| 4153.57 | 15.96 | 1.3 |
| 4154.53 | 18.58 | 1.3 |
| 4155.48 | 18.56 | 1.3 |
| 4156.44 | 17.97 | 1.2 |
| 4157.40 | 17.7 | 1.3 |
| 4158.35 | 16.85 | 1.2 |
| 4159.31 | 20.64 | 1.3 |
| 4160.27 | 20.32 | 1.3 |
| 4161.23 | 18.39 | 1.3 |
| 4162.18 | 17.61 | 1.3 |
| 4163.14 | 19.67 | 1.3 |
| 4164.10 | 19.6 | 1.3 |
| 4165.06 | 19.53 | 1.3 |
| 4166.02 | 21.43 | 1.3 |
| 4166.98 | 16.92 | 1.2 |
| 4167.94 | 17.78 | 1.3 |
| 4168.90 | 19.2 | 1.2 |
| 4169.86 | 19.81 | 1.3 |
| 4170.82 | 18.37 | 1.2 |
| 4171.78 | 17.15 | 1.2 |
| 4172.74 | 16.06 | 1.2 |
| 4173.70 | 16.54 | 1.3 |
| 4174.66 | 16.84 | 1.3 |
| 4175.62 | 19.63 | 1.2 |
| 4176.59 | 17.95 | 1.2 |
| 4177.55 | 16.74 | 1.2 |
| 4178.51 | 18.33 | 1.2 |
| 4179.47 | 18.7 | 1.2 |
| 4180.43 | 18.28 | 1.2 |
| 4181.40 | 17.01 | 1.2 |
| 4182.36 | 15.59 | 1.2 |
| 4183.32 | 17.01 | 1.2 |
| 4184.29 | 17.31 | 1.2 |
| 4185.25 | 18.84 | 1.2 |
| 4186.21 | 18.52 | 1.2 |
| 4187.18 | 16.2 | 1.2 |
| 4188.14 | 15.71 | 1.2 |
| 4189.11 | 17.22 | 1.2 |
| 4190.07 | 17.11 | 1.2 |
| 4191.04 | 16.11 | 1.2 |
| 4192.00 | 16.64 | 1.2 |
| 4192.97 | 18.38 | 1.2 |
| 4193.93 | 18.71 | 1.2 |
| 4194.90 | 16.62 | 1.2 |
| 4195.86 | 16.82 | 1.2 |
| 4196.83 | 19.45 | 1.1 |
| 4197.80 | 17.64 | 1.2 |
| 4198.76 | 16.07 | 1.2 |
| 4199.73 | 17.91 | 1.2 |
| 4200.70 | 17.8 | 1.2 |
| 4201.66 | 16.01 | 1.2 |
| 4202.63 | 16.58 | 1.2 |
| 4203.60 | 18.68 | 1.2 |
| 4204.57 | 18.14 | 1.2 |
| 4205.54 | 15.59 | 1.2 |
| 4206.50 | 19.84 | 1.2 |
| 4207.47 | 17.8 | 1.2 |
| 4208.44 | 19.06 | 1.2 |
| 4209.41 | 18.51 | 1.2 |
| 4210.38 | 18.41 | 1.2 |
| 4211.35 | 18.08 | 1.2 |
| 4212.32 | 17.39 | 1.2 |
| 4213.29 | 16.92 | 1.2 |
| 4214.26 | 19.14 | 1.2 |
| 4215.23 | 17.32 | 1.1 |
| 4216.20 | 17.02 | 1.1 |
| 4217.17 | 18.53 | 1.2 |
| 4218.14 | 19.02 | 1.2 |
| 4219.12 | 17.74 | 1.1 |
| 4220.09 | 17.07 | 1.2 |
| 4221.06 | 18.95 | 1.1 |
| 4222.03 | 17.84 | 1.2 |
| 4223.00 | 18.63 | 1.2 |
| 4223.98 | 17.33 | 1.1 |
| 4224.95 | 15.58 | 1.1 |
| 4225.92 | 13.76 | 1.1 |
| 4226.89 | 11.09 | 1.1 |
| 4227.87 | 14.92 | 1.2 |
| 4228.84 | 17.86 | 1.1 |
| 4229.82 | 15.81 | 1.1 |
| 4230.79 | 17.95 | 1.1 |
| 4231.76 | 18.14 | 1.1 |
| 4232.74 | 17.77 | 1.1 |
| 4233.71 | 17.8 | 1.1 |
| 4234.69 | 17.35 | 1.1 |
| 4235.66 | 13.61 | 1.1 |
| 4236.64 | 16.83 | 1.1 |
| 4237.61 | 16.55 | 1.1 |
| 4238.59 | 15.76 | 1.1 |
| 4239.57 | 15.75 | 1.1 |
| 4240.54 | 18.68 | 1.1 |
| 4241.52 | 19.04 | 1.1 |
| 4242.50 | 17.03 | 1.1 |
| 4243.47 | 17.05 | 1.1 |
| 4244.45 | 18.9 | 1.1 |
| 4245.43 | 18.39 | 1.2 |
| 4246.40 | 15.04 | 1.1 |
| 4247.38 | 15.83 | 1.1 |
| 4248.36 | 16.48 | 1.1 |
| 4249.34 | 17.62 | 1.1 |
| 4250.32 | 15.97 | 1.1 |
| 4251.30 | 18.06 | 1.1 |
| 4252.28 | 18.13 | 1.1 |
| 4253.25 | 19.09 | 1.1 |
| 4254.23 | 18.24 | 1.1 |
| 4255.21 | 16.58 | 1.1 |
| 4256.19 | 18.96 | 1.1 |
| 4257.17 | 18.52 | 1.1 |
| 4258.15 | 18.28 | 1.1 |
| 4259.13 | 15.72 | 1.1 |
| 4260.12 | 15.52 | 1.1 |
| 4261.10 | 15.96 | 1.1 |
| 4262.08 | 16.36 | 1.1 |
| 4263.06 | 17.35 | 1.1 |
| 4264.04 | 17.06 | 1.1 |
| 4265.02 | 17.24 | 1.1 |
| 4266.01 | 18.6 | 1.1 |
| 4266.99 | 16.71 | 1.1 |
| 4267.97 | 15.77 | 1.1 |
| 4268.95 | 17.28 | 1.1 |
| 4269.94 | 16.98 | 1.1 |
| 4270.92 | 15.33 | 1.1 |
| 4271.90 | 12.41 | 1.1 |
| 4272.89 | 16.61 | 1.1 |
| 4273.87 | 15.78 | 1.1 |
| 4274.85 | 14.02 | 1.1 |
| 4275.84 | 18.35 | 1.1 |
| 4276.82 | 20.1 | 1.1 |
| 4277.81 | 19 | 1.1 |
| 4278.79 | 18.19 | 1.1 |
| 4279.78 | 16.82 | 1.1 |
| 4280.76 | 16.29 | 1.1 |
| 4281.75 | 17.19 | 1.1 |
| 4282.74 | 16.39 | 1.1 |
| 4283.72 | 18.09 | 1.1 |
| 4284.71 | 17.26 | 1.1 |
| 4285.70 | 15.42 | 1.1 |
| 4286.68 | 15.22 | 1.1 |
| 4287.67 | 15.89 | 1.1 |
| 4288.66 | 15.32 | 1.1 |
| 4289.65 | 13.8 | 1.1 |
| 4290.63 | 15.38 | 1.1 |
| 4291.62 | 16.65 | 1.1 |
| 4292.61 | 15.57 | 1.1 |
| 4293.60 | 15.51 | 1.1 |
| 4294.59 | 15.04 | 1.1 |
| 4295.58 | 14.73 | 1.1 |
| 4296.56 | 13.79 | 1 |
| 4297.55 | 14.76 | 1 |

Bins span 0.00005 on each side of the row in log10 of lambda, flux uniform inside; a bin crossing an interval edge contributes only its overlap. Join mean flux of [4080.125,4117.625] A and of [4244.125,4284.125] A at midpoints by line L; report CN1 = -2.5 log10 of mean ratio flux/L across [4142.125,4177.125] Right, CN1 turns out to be -0.074 mag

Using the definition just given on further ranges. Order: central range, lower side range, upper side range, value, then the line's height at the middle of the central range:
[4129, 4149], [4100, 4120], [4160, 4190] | -0.05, 17.1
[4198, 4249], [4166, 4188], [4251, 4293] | 0.00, 17.3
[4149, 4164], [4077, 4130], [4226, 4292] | -0.08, 17.1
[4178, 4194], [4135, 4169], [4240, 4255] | 0.05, 18.1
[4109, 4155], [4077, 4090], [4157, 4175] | 0.02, 18.3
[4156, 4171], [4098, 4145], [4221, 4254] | -0.11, 17.1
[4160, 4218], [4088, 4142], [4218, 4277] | -0.04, 17.1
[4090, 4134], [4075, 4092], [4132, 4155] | 0.07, 18.2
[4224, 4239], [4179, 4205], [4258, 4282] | 0.06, 17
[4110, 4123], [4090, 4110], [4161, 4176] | -0.11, 16.5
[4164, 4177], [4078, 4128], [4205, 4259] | -0.06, 17.3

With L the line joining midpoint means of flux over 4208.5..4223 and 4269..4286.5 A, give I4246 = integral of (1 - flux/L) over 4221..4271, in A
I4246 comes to 1.3 A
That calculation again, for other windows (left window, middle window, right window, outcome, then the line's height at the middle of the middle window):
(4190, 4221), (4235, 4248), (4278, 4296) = 0.14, 17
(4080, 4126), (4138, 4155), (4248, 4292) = -0.92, 17.1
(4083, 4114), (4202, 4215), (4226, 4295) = -0.98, 16.7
